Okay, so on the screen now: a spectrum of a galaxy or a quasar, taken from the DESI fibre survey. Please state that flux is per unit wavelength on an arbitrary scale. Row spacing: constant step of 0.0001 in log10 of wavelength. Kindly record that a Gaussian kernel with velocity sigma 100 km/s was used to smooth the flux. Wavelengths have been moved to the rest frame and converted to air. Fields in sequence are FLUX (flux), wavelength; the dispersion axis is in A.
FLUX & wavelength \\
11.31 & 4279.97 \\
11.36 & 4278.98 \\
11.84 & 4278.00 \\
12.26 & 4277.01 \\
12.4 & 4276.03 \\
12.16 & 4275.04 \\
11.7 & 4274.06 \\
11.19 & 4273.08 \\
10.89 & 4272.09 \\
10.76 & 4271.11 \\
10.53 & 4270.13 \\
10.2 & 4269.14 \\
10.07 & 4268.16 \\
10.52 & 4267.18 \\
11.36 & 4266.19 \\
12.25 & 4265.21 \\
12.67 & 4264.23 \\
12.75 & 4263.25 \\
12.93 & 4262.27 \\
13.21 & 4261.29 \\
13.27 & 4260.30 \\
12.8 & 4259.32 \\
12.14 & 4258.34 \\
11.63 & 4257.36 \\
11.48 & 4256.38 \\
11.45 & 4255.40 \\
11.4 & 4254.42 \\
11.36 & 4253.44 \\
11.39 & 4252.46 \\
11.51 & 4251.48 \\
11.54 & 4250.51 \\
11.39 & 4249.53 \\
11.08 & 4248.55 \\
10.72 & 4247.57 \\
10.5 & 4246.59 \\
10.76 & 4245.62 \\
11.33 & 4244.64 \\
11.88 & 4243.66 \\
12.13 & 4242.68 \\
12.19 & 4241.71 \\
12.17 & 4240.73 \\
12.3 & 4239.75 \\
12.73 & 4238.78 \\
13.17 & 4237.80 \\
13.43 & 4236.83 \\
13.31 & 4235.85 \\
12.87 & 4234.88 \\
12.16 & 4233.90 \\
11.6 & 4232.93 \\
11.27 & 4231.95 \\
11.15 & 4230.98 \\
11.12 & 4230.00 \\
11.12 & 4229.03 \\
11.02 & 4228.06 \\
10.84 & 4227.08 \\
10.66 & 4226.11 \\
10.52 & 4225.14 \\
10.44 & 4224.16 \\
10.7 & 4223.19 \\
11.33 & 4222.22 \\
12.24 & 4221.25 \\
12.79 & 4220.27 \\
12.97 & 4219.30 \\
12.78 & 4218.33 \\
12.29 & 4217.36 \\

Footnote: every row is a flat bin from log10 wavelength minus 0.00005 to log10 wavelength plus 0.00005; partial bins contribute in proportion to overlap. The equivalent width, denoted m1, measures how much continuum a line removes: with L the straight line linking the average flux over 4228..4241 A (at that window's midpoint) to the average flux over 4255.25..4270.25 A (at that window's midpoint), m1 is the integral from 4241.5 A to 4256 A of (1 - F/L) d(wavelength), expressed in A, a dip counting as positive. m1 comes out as 0.8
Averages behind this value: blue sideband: 12.1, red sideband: 11.9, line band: 11.4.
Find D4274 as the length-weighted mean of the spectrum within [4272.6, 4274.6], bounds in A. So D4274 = 11.5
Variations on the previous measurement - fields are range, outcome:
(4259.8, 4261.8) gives 13.2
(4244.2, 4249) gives 10.9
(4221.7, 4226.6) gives 10.8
